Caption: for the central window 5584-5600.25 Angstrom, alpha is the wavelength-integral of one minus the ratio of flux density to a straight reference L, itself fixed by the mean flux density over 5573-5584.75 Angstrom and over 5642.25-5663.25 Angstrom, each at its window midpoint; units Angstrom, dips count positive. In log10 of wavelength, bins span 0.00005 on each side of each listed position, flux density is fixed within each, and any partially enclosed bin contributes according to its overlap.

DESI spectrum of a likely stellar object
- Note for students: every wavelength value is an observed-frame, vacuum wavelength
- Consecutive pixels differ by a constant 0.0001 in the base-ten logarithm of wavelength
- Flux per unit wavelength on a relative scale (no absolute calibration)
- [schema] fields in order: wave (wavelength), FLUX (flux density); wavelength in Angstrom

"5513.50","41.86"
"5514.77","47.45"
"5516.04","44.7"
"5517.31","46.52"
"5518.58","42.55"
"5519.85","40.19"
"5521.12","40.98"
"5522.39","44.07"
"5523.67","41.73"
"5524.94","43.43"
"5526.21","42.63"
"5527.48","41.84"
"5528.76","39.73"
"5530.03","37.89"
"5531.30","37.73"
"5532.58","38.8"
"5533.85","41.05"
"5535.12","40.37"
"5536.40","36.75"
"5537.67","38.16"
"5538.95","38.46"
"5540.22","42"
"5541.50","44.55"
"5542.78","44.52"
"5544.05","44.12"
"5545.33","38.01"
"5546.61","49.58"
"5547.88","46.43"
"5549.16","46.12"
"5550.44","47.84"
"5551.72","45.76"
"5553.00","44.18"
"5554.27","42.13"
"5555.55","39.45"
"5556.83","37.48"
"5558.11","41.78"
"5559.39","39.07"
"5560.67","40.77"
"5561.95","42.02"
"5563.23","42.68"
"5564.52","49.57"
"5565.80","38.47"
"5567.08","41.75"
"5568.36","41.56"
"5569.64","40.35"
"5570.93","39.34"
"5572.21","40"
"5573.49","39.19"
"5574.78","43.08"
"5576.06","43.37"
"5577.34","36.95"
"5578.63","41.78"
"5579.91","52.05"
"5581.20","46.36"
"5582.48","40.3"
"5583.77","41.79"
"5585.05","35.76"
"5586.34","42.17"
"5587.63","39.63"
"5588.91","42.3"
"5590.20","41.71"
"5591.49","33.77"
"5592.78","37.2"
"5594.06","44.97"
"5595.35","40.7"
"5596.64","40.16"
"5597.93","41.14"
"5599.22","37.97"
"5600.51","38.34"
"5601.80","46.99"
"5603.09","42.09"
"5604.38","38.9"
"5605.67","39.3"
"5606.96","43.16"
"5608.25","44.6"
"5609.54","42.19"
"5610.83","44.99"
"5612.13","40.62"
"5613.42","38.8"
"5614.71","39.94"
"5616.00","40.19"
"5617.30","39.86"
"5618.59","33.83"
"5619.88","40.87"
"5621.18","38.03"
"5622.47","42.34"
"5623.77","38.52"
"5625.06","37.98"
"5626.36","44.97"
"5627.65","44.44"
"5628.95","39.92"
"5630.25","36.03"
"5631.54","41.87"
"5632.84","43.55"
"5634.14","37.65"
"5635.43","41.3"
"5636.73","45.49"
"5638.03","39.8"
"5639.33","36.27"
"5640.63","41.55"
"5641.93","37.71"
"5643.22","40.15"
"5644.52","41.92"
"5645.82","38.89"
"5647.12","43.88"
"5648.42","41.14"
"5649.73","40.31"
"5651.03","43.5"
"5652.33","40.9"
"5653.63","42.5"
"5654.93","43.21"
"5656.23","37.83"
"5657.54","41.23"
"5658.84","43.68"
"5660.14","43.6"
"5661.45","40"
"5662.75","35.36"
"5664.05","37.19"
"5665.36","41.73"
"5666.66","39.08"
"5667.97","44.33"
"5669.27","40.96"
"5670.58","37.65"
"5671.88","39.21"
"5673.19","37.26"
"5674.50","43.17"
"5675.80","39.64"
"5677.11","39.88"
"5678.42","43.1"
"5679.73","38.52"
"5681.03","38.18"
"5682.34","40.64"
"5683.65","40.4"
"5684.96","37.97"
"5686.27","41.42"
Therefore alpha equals 1.0 Angstrom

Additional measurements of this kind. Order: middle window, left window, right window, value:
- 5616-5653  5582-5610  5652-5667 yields 0.1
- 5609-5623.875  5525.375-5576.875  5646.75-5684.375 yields 0.4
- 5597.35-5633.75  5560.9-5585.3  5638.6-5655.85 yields 0.5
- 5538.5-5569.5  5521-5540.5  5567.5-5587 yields -1.4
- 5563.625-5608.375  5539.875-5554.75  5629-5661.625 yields 2.0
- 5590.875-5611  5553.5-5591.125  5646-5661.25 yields 0.3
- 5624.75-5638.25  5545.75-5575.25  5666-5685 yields -0.1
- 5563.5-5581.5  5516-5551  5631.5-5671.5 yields -0.3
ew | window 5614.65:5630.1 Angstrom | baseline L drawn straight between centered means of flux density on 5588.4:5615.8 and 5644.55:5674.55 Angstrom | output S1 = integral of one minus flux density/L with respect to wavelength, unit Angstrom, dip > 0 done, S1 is 0.3 Angstrom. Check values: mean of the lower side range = 40.9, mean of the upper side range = 40.7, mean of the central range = 39.9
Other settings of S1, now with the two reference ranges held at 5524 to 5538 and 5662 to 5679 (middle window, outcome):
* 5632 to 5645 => -0.2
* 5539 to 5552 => -1.5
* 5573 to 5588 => -0.8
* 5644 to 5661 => -0.8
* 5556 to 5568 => -0.5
